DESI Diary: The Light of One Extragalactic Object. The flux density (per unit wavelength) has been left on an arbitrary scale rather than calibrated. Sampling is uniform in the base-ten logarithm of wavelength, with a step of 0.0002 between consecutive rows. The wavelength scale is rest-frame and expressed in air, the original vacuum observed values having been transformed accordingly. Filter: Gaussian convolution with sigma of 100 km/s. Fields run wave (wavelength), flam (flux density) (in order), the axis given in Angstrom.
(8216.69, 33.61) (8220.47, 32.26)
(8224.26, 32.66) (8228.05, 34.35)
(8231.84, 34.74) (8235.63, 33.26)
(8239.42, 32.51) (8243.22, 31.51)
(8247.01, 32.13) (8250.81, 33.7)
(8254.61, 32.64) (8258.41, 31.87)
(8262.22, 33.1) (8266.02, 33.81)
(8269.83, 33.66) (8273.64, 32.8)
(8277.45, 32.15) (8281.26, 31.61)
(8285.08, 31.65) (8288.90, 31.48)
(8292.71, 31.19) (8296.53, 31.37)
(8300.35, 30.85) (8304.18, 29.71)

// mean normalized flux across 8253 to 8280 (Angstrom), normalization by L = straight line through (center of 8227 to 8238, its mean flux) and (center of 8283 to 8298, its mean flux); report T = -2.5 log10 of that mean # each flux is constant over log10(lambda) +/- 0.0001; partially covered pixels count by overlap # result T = -0.01 mag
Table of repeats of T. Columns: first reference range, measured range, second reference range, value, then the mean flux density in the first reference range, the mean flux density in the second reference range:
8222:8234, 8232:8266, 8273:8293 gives 0.01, 33.8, 31.8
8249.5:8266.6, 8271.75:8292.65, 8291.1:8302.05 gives 0.00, 32.9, 31.1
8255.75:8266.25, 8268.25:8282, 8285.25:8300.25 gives -0.02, 32.8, 31.3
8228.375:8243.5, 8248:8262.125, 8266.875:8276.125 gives 0.02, 33.3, 33.2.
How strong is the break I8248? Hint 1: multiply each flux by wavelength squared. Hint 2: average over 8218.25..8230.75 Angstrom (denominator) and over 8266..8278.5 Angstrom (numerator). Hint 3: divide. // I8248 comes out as 1.01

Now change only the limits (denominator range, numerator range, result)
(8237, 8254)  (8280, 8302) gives 0.98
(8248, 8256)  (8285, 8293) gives 0.96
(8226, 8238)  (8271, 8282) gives 0.96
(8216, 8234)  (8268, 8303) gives 0.96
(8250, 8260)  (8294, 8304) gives 0.95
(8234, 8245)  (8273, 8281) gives 1.00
